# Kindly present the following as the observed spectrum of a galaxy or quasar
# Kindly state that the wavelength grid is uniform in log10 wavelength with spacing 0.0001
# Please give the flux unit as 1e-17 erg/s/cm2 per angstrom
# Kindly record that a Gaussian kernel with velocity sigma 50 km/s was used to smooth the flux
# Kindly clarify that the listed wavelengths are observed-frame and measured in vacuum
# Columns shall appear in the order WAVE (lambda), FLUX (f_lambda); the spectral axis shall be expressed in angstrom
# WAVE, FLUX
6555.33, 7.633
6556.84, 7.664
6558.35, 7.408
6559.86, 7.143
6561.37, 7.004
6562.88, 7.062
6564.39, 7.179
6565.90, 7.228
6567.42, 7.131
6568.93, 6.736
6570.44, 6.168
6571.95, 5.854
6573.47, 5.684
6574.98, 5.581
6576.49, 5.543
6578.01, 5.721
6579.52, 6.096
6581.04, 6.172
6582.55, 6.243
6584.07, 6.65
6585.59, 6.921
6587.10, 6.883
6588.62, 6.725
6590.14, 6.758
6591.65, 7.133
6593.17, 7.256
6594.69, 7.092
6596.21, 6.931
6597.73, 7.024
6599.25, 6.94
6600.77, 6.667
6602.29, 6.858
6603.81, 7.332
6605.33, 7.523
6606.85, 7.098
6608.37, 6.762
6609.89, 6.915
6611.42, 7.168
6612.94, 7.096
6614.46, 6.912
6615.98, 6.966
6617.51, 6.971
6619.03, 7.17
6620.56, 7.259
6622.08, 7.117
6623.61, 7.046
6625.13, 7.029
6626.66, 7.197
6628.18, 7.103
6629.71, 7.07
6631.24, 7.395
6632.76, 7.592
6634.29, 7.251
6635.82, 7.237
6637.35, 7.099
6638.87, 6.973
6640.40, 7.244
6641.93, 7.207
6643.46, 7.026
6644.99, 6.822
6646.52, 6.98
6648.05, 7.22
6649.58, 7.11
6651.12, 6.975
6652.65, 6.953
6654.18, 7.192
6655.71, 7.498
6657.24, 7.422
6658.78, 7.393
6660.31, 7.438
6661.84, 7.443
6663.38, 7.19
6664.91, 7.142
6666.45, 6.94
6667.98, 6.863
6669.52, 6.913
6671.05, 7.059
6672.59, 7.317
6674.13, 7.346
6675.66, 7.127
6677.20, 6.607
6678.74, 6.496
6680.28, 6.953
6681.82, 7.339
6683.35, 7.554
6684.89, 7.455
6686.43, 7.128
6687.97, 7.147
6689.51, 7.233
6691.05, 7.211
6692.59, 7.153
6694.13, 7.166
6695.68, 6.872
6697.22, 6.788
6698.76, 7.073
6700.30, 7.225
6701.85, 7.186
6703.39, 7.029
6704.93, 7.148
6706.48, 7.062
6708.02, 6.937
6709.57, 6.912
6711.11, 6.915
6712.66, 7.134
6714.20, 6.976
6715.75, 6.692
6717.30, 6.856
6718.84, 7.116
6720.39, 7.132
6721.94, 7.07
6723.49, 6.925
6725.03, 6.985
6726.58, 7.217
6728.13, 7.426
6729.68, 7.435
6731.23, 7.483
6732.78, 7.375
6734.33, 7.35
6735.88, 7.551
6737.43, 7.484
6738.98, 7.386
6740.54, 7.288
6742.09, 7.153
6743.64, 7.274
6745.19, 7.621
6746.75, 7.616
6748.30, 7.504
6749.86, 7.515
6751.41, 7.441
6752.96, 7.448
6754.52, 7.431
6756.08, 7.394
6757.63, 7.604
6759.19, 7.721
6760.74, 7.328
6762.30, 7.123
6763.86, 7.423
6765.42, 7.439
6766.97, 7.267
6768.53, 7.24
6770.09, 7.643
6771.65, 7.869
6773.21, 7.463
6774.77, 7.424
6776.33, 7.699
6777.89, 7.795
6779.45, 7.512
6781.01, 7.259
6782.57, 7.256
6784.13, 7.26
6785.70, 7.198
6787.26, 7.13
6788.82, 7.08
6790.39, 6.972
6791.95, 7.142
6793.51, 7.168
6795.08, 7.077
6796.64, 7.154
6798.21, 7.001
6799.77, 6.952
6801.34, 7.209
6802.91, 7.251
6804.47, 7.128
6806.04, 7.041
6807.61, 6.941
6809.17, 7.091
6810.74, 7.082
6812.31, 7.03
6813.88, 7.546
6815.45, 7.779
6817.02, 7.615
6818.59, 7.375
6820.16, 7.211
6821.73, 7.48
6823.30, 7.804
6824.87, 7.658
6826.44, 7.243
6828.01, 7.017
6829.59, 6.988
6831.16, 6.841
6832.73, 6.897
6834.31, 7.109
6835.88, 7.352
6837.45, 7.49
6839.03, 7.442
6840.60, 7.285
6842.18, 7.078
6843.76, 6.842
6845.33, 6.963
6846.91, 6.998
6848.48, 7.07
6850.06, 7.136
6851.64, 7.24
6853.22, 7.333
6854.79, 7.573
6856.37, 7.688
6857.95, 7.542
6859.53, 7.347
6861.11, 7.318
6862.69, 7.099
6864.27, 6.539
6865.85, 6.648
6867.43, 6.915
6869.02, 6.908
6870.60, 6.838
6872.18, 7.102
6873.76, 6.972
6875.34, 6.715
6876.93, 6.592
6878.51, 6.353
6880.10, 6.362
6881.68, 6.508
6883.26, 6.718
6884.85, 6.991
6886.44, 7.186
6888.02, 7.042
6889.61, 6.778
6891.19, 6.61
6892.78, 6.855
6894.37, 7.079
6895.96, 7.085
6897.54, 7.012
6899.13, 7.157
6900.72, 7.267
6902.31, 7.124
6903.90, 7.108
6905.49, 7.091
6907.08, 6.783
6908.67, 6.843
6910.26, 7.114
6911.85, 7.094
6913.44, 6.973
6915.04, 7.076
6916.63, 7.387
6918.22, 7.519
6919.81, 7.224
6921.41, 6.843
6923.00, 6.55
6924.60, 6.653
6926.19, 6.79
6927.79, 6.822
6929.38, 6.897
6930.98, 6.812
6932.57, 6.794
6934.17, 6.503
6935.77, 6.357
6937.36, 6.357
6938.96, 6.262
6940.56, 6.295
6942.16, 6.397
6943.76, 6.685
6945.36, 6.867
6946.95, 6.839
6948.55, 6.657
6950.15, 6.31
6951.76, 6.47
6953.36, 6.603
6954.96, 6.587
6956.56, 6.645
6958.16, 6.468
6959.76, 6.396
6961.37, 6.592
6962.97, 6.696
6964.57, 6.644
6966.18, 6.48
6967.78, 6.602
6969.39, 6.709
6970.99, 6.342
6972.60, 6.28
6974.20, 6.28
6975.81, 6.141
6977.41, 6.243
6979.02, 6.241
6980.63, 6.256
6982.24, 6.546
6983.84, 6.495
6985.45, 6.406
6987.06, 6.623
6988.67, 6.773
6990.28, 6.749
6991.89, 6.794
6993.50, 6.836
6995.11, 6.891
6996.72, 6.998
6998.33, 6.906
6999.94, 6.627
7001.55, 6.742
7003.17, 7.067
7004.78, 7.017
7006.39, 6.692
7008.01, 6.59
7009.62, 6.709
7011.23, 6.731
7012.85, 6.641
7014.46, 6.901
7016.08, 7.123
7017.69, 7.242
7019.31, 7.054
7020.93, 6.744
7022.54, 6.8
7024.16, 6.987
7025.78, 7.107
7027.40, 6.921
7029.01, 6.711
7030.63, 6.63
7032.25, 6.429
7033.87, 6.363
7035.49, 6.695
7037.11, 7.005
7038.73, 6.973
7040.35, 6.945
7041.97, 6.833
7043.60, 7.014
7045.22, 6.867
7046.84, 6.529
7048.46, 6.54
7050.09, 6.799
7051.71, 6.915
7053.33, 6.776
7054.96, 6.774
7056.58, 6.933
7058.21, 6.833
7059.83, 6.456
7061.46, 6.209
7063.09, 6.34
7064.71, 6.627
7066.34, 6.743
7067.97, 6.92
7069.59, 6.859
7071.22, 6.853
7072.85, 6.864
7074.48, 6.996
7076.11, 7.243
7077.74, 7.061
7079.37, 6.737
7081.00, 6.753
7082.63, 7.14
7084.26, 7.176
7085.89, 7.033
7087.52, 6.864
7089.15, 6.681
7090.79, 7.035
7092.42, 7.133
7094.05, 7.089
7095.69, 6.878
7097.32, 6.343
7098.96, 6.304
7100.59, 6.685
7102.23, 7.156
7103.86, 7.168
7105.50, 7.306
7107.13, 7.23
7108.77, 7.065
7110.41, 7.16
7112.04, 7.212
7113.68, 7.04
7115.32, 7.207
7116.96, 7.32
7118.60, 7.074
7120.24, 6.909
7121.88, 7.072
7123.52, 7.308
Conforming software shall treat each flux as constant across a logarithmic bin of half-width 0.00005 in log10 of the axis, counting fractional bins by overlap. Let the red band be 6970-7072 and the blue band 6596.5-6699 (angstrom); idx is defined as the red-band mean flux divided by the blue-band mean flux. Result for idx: 0.9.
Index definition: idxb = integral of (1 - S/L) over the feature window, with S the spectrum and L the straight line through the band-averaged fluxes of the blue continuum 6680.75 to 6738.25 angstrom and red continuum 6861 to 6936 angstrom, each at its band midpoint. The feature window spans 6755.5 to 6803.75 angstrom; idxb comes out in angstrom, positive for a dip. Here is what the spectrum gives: -1.8 angstrom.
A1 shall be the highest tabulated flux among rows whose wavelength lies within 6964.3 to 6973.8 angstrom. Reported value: 6.709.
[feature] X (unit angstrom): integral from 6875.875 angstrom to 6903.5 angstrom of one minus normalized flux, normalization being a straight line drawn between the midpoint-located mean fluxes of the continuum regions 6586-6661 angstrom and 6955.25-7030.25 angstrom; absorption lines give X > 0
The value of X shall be -0.3 angstrom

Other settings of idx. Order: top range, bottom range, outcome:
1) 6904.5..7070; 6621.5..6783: 0.93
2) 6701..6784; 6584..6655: 1.03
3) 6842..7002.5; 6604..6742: 0.95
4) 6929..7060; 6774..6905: 0.94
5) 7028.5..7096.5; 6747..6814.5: 0.93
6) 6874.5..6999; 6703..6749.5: 0.93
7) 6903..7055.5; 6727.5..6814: 0.92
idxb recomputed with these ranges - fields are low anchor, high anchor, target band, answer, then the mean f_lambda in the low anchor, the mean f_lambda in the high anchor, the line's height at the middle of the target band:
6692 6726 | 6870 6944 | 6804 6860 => -2.8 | 7.02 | 6.84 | 6.91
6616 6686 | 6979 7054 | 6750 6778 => -1.8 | 7.15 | 6.78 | 7.03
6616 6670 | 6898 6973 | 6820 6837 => -0.9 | 7.15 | 6.75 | 6.9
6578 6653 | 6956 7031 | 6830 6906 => -2.7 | 6.99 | 6.68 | 6.79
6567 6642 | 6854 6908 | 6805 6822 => -0.8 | 6.85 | 6.97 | 6.94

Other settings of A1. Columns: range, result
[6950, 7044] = 7.242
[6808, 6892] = 7.804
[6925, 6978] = 6.897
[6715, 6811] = 7.869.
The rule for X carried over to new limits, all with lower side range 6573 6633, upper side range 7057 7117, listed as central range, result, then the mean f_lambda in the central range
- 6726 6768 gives -3.4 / 7.42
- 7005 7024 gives 0.1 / 6.85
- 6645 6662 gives -0.9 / 7.21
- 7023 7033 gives 0.1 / 6.8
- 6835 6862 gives -1.6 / 7.28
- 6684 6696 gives -0.6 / 7.18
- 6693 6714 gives -0.6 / 7.03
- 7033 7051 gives 0.3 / 6.78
